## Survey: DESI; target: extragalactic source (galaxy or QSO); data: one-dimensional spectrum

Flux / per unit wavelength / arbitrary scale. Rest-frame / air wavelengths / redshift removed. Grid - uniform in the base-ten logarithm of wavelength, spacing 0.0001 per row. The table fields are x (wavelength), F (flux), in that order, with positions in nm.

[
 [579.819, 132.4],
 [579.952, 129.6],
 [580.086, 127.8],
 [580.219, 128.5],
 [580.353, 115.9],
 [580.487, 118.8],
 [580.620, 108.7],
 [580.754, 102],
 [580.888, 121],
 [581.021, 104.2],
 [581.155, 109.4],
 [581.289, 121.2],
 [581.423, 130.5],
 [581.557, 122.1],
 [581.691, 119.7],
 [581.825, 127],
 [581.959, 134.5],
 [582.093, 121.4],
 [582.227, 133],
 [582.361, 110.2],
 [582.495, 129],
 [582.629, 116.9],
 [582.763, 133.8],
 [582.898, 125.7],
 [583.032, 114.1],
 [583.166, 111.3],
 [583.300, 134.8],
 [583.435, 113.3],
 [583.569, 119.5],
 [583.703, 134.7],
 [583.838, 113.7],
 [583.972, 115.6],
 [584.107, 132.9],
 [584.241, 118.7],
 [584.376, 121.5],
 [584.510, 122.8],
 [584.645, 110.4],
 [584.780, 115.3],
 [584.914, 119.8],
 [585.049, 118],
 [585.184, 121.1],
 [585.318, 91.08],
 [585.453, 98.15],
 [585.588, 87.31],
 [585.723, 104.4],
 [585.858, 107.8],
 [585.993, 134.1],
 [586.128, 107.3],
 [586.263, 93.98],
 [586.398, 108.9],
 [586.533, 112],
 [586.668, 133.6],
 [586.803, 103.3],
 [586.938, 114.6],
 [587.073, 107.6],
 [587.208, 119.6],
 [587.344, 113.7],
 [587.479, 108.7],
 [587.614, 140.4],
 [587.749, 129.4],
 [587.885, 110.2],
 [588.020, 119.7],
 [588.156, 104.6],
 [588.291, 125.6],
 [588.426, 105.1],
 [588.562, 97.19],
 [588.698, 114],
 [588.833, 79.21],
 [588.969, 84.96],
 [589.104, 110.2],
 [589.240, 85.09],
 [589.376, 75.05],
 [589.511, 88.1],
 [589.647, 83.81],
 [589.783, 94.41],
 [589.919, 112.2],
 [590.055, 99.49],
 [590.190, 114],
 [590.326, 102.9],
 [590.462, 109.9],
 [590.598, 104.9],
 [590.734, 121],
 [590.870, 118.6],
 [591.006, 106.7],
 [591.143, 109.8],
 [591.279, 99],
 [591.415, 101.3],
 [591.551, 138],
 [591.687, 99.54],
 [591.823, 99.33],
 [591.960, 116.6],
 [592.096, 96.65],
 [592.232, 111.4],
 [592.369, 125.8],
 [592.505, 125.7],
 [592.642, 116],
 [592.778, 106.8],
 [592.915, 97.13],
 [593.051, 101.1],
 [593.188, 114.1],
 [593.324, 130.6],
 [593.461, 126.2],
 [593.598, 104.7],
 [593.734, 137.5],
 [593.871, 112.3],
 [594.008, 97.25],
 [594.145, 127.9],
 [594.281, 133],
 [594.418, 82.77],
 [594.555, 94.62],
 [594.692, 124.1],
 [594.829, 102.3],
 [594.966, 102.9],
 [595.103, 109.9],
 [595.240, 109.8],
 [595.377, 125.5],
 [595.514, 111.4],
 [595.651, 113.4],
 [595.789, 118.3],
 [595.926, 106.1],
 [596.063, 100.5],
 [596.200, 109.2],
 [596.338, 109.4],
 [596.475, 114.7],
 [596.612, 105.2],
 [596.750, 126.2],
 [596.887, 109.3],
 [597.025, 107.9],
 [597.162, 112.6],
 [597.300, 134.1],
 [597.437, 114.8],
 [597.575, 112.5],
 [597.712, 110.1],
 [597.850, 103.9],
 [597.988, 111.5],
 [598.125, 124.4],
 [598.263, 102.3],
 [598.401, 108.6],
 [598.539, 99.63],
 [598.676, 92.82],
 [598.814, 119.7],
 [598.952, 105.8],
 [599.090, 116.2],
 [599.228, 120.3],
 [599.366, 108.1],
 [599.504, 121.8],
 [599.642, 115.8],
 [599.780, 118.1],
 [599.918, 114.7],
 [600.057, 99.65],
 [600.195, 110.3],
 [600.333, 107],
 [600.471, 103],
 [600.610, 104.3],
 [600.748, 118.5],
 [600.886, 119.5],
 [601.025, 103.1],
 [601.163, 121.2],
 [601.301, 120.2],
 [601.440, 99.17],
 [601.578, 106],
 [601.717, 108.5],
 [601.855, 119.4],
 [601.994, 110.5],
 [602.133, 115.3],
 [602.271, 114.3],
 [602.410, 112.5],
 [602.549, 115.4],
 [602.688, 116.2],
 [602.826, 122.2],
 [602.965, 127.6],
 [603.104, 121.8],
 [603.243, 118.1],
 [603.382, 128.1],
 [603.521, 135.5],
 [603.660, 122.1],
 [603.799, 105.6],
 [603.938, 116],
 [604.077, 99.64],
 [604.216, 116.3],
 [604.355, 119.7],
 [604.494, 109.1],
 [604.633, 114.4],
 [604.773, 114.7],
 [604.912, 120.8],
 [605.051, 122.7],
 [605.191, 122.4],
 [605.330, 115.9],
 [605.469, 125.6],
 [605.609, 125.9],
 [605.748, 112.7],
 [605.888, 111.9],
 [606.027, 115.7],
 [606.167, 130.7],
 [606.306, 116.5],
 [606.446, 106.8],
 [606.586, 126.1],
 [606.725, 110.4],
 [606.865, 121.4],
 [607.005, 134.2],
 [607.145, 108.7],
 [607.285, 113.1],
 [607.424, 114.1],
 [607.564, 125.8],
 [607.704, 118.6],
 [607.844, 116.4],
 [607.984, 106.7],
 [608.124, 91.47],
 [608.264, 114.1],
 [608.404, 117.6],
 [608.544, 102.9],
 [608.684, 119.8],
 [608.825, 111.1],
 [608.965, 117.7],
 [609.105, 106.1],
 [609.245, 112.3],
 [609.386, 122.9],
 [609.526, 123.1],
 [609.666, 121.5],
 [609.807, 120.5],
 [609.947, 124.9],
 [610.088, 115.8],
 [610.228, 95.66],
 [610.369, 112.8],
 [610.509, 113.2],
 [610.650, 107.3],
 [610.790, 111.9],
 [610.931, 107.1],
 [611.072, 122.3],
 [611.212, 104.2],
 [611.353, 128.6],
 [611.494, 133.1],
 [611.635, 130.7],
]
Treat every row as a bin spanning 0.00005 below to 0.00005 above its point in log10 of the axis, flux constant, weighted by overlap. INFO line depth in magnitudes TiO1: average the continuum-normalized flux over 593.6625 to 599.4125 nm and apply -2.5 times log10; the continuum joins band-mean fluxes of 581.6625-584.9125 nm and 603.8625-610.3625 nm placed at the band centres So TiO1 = 0.07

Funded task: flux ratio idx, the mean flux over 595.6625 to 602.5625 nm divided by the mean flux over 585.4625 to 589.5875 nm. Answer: 1.0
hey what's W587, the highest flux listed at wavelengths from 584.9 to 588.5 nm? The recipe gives 140.4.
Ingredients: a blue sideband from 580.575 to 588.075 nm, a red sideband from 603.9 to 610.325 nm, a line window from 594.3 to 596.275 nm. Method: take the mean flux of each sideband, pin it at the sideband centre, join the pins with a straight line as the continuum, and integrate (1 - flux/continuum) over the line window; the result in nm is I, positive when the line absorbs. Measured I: 0.13 nm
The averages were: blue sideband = 117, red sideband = 116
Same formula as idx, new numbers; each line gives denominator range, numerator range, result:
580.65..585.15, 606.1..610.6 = 0.96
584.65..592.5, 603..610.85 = 1.08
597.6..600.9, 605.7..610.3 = 1.04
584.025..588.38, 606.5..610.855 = 1.00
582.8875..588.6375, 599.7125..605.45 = 1.00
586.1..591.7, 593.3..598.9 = 1.04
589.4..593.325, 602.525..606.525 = 1.10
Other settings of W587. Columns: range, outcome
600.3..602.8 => 121.2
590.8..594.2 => 138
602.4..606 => 135.5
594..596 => 133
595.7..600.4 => 134.1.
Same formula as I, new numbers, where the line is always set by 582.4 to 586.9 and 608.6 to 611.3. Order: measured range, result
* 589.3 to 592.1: 0.27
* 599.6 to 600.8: 0.05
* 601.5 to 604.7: -0.04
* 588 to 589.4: 0.19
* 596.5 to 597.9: 0.01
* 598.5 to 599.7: 0.04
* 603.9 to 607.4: -0.08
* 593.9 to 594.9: 0.05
